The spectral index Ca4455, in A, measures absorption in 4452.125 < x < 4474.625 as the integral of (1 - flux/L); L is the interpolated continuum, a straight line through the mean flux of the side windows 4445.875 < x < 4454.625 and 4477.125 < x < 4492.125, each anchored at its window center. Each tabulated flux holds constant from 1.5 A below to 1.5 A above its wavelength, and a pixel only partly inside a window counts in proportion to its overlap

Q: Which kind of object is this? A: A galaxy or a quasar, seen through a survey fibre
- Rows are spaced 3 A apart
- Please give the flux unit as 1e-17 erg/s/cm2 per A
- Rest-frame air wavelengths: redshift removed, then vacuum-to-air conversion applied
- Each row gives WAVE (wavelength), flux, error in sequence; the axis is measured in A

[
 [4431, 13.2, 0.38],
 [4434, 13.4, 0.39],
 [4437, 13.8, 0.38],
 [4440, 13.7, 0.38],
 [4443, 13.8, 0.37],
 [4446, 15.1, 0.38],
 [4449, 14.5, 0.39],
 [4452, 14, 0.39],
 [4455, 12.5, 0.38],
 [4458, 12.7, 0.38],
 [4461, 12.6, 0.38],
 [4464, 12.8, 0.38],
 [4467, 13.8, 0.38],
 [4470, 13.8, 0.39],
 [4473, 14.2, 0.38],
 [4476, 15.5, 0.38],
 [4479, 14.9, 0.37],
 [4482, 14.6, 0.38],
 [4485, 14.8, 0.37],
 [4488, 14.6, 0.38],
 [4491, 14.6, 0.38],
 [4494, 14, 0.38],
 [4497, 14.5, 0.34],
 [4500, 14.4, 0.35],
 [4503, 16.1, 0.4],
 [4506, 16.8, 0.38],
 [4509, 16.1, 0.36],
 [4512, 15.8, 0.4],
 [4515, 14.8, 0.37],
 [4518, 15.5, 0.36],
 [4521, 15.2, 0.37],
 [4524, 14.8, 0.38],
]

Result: 1.8 A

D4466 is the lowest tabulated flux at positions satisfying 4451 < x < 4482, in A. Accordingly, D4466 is 12.5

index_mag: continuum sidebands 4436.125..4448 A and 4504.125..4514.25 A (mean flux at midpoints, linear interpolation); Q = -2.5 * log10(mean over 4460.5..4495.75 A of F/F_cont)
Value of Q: 0.07 mag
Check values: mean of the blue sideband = 14.1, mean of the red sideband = 16.1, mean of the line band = 14.2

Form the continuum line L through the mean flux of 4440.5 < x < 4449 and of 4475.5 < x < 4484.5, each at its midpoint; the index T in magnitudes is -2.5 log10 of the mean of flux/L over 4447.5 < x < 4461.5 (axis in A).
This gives 0.09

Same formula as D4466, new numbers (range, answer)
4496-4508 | 14.4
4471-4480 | 14.2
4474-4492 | 14.6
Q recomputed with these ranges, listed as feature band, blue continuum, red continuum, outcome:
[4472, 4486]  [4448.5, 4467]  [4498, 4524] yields -0.05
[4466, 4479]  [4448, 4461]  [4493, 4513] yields -0.03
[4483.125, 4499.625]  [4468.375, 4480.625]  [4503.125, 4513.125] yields 0.07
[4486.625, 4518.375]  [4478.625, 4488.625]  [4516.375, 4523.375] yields -0.01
